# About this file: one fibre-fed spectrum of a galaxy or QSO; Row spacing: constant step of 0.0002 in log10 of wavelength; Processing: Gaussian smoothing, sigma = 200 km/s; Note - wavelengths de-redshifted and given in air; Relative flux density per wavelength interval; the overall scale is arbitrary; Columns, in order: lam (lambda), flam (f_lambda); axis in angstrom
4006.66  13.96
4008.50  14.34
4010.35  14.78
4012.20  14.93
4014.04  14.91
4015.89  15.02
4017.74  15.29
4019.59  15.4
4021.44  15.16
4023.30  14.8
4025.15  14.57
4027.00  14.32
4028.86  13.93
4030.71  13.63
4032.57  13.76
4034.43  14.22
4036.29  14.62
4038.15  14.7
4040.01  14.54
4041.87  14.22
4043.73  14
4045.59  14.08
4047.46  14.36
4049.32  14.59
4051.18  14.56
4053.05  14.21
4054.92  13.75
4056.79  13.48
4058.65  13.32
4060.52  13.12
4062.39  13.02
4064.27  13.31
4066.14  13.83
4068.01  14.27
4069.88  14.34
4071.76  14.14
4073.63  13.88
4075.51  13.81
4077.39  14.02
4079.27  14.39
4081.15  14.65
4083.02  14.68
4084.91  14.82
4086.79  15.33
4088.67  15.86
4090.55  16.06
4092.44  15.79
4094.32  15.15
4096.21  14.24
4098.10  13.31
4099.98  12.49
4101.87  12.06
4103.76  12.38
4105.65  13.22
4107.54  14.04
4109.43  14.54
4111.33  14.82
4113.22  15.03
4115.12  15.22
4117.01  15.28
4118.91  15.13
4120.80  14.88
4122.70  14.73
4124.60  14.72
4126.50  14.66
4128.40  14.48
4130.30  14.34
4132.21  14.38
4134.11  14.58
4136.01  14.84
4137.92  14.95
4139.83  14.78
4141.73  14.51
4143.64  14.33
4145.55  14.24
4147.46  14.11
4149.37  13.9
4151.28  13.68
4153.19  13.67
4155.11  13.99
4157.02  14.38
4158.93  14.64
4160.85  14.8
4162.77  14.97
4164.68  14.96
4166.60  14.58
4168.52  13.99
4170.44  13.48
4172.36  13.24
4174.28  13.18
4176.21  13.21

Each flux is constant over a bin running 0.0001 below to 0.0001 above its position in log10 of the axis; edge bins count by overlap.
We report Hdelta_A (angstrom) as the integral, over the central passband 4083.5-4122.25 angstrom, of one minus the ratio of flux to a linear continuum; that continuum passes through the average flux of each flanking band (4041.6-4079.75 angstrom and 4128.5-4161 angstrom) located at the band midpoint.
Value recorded -1.0 angstrom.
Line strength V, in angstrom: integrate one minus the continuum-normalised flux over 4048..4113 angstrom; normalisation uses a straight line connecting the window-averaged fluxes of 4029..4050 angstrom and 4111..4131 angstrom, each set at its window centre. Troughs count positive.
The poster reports 1.9 angstrom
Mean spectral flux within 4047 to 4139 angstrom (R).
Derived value 14.3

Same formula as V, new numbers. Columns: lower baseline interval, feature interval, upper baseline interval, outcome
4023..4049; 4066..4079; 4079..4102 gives 0.4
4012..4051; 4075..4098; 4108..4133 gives -0.3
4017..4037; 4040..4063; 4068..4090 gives 0.9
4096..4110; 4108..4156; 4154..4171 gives -2.6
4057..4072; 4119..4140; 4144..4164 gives -0.9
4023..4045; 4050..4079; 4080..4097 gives 1.9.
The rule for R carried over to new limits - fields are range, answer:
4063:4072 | 13.9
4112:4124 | 15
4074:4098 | 14.8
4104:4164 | 14.5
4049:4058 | 14.1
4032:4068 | 14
